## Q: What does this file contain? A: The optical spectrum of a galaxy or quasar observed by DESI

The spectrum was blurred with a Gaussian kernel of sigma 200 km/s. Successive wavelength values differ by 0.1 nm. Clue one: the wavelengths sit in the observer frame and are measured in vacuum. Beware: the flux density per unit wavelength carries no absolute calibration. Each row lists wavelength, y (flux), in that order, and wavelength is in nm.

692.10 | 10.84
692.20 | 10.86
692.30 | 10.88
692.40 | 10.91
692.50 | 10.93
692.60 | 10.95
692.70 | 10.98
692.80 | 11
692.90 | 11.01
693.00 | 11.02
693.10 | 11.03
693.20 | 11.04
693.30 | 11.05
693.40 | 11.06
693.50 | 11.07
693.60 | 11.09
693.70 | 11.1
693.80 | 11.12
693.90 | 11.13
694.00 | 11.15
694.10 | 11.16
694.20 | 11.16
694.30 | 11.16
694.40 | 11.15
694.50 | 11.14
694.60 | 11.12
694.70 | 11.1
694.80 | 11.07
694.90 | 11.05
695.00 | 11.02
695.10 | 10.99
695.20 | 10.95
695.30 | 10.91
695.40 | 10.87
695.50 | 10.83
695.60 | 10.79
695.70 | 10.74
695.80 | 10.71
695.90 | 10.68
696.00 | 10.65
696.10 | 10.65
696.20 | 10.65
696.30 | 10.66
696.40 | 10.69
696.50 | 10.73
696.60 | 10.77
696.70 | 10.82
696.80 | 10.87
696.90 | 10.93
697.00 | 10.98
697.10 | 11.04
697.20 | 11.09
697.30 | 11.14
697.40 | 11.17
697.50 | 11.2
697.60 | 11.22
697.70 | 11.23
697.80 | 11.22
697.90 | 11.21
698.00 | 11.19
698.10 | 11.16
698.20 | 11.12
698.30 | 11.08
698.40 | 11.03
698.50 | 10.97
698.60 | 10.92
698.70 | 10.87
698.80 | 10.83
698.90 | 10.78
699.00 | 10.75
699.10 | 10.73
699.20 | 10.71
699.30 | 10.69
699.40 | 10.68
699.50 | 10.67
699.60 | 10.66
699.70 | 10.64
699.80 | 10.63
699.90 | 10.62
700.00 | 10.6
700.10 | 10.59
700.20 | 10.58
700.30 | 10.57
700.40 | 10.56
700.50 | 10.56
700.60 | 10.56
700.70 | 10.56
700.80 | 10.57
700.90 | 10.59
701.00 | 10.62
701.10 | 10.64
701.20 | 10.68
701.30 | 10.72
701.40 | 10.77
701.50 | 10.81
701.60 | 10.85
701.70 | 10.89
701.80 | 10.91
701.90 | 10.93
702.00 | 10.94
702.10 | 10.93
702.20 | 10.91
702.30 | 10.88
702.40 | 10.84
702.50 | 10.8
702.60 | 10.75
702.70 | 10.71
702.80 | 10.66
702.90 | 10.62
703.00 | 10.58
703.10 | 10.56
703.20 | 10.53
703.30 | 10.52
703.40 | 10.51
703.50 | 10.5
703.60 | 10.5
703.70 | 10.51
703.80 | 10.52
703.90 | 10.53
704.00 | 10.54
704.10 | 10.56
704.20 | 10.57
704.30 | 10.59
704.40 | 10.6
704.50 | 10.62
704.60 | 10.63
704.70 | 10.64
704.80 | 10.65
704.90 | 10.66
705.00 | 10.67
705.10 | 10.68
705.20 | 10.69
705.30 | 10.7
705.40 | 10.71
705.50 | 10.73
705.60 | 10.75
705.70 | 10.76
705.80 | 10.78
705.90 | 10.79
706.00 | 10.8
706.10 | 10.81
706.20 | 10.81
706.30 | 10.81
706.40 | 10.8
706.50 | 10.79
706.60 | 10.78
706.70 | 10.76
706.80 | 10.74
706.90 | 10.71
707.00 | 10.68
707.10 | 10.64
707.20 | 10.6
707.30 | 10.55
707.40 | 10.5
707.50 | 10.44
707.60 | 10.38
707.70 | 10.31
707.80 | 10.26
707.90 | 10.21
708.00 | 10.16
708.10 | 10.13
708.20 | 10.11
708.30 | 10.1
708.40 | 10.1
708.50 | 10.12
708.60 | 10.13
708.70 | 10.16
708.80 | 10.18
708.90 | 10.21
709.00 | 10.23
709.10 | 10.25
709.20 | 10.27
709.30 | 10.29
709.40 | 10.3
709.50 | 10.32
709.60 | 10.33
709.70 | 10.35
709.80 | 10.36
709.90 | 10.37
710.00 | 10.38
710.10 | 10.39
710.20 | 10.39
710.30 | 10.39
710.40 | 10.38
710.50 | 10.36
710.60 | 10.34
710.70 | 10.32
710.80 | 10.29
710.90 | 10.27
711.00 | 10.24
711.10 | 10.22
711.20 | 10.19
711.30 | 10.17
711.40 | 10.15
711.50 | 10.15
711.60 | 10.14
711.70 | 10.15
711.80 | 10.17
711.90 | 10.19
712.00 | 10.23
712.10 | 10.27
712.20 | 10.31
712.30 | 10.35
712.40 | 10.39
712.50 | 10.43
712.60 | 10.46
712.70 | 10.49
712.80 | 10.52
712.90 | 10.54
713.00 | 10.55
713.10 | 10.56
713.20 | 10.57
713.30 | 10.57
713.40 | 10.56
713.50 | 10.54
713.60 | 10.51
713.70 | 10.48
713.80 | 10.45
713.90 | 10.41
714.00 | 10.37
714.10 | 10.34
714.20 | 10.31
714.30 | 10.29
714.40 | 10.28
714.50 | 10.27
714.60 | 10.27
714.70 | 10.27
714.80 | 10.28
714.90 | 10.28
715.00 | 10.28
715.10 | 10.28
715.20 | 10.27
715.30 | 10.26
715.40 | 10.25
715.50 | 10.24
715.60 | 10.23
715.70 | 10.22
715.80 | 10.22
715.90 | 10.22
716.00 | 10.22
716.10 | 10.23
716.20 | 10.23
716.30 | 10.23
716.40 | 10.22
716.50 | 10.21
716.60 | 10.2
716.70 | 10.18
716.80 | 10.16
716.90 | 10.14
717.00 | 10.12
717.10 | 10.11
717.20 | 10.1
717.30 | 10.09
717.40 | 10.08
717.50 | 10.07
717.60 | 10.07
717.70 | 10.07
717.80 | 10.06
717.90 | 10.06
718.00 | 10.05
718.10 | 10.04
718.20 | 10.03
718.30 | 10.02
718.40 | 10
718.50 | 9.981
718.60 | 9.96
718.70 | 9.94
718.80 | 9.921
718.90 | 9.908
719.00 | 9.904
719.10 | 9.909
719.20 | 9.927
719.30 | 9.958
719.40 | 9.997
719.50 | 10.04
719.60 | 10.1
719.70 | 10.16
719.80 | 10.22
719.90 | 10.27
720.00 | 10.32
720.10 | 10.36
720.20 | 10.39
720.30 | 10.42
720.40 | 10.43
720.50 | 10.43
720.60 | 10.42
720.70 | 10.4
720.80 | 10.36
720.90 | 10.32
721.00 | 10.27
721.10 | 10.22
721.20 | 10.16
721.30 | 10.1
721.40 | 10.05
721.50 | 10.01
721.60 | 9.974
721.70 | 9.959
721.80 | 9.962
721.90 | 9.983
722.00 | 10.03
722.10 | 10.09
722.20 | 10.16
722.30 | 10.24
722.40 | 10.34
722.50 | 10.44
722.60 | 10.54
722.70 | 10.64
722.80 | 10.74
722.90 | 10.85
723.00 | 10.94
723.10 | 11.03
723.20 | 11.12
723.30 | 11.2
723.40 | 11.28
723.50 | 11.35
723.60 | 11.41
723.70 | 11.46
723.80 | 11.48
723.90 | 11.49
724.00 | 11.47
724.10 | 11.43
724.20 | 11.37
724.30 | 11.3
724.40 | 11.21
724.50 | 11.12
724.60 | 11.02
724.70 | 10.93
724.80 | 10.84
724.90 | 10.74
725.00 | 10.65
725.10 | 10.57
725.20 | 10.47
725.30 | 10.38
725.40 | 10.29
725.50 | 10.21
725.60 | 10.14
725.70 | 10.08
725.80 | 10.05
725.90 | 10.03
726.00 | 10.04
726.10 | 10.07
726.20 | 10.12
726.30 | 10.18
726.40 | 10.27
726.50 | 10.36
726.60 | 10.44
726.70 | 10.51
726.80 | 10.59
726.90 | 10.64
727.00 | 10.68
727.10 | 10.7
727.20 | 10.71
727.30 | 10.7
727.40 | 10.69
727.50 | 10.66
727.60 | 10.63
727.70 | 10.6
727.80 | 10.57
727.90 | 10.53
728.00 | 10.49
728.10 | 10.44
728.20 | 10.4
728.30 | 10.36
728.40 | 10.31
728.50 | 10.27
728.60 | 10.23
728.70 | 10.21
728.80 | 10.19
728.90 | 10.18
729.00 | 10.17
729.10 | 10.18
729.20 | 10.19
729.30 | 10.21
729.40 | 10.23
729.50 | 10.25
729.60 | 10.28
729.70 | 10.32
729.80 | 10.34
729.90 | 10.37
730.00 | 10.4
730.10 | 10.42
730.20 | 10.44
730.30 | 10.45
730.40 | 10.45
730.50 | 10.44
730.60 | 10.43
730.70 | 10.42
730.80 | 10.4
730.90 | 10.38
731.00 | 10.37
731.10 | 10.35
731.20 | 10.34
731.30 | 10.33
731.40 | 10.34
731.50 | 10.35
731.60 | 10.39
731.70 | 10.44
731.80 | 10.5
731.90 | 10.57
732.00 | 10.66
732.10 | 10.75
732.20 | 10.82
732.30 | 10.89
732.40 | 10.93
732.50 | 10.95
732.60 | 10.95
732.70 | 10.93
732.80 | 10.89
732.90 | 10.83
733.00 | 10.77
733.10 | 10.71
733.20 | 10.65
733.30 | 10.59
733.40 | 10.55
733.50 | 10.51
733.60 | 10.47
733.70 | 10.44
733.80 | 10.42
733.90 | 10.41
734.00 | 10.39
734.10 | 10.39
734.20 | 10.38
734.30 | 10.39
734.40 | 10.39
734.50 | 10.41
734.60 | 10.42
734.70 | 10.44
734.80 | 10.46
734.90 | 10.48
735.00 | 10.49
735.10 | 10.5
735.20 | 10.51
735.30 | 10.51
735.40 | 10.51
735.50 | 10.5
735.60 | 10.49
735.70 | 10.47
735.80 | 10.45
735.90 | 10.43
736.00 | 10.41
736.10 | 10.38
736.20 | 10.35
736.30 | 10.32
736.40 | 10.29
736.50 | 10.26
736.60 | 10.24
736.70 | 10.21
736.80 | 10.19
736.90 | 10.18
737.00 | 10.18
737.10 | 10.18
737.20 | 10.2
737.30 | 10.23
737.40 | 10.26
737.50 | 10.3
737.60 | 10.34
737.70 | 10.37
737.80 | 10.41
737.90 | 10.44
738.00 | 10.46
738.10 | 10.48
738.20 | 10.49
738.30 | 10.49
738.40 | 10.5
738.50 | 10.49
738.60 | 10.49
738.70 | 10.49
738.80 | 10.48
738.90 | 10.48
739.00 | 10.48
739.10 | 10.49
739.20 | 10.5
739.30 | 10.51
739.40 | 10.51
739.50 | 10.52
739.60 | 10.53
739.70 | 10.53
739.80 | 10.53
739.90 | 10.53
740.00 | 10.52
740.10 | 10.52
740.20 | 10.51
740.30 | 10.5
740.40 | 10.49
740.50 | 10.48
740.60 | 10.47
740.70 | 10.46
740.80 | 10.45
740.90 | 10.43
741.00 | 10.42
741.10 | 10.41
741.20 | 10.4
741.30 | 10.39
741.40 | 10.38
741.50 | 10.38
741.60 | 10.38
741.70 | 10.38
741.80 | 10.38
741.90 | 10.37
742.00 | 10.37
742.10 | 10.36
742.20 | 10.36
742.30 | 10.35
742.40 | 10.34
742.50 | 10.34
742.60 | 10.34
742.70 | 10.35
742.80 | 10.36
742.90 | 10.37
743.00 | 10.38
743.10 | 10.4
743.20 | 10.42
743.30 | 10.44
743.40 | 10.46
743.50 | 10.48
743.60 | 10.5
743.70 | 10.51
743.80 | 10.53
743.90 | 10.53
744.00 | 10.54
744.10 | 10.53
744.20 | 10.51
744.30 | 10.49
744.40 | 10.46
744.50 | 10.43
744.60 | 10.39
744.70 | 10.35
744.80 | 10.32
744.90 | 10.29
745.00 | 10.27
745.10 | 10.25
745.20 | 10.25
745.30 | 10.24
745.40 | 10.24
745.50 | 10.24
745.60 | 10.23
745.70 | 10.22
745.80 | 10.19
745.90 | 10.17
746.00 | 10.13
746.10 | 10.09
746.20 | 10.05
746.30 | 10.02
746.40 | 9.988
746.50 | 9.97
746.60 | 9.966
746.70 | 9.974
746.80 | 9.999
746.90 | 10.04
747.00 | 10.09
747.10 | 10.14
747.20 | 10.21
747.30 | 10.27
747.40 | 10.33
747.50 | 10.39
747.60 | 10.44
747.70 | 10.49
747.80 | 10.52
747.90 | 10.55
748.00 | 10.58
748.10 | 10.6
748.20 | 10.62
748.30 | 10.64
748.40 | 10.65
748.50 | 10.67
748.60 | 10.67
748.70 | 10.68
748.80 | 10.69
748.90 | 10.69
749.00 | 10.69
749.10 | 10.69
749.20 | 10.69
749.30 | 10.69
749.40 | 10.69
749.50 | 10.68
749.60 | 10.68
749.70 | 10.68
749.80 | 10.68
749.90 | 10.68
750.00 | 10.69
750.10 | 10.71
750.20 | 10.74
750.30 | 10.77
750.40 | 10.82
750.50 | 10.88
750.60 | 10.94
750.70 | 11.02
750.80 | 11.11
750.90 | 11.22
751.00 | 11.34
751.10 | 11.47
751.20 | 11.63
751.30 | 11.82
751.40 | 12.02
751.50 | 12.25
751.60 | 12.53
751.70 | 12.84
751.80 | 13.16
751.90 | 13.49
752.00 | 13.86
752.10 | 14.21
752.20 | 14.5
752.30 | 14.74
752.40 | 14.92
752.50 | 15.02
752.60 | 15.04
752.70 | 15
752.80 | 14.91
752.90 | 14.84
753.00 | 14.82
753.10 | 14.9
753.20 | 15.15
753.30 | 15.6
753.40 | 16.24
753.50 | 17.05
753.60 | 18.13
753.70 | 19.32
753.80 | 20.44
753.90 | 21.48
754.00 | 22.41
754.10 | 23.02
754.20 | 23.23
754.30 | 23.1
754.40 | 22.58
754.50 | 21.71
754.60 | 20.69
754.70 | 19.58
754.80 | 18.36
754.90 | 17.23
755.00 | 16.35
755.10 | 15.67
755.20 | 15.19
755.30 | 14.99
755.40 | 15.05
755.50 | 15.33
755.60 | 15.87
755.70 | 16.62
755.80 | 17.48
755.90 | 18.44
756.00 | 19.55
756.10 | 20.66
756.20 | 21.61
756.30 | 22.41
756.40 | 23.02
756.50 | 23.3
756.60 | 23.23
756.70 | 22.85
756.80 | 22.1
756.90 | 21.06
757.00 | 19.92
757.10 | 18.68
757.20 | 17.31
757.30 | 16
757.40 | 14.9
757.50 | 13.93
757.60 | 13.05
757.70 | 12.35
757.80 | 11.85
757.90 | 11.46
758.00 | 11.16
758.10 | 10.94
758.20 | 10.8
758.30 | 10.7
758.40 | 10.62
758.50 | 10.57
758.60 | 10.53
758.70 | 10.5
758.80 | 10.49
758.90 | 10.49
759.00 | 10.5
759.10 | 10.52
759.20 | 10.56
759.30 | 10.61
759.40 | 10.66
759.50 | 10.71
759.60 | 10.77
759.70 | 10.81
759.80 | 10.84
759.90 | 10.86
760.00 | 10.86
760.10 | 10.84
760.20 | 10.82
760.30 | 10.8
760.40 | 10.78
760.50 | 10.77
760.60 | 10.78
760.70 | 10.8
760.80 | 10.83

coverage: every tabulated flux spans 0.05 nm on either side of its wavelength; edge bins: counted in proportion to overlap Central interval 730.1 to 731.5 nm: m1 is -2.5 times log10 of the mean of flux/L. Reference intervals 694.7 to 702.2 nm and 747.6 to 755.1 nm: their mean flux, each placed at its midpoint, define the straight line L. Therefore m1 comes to 0.215 mag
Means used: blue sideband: 10.8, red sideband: 13.8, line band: 10.4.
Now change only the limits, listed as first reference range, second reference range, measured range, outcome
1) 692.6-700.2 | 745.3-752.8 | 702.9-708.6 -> 0.04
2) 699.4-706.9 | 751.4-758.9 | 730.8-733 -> 0.29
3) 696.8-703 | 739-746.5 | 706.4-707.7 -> 0.01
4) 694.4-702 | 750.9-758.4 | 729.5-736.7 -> 0.34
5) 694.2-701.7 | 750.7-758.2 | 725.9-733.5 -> 0.32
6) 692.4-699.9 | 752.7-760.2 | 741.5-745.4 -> 0.39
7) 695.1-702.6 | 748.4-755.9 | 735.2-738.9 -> 0.28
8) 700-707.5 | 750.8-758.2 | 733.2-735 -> 0.33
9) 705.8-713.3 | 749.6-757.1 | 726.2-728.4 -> 0.21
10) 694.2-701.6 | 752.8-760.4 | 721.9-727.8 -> 0.22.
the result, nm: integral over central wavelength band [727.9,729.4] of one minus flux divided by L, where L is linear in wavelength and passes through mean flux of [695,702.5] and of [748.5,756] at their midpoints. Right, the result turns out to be 0.30 nm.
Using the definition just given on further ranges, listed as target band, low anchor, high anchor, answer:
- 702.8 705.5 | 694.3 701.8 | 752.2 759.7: 0.192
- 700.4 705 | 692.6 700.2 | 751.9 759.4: 0.335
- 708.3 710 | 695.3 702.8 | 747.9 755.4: 0.176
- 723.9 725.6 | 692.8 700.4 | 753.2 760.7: 0.291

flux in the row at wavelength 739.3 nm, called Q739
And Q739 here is 10.51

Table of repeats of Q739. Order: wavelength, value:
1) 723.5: 11.35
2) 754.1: 23.02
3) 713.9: 10.41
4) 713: 10.55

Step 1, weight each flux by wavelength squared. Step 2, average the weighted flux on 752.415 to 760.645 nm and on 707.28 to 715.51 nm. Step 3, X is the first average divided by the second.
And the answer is 1.71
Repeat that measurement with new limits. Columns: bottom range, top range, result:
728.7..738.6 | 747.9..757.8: 1.53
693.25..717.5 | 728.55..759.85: 1.26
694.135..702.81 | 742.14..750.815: 1.10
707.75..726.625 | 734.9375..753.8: 1.15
